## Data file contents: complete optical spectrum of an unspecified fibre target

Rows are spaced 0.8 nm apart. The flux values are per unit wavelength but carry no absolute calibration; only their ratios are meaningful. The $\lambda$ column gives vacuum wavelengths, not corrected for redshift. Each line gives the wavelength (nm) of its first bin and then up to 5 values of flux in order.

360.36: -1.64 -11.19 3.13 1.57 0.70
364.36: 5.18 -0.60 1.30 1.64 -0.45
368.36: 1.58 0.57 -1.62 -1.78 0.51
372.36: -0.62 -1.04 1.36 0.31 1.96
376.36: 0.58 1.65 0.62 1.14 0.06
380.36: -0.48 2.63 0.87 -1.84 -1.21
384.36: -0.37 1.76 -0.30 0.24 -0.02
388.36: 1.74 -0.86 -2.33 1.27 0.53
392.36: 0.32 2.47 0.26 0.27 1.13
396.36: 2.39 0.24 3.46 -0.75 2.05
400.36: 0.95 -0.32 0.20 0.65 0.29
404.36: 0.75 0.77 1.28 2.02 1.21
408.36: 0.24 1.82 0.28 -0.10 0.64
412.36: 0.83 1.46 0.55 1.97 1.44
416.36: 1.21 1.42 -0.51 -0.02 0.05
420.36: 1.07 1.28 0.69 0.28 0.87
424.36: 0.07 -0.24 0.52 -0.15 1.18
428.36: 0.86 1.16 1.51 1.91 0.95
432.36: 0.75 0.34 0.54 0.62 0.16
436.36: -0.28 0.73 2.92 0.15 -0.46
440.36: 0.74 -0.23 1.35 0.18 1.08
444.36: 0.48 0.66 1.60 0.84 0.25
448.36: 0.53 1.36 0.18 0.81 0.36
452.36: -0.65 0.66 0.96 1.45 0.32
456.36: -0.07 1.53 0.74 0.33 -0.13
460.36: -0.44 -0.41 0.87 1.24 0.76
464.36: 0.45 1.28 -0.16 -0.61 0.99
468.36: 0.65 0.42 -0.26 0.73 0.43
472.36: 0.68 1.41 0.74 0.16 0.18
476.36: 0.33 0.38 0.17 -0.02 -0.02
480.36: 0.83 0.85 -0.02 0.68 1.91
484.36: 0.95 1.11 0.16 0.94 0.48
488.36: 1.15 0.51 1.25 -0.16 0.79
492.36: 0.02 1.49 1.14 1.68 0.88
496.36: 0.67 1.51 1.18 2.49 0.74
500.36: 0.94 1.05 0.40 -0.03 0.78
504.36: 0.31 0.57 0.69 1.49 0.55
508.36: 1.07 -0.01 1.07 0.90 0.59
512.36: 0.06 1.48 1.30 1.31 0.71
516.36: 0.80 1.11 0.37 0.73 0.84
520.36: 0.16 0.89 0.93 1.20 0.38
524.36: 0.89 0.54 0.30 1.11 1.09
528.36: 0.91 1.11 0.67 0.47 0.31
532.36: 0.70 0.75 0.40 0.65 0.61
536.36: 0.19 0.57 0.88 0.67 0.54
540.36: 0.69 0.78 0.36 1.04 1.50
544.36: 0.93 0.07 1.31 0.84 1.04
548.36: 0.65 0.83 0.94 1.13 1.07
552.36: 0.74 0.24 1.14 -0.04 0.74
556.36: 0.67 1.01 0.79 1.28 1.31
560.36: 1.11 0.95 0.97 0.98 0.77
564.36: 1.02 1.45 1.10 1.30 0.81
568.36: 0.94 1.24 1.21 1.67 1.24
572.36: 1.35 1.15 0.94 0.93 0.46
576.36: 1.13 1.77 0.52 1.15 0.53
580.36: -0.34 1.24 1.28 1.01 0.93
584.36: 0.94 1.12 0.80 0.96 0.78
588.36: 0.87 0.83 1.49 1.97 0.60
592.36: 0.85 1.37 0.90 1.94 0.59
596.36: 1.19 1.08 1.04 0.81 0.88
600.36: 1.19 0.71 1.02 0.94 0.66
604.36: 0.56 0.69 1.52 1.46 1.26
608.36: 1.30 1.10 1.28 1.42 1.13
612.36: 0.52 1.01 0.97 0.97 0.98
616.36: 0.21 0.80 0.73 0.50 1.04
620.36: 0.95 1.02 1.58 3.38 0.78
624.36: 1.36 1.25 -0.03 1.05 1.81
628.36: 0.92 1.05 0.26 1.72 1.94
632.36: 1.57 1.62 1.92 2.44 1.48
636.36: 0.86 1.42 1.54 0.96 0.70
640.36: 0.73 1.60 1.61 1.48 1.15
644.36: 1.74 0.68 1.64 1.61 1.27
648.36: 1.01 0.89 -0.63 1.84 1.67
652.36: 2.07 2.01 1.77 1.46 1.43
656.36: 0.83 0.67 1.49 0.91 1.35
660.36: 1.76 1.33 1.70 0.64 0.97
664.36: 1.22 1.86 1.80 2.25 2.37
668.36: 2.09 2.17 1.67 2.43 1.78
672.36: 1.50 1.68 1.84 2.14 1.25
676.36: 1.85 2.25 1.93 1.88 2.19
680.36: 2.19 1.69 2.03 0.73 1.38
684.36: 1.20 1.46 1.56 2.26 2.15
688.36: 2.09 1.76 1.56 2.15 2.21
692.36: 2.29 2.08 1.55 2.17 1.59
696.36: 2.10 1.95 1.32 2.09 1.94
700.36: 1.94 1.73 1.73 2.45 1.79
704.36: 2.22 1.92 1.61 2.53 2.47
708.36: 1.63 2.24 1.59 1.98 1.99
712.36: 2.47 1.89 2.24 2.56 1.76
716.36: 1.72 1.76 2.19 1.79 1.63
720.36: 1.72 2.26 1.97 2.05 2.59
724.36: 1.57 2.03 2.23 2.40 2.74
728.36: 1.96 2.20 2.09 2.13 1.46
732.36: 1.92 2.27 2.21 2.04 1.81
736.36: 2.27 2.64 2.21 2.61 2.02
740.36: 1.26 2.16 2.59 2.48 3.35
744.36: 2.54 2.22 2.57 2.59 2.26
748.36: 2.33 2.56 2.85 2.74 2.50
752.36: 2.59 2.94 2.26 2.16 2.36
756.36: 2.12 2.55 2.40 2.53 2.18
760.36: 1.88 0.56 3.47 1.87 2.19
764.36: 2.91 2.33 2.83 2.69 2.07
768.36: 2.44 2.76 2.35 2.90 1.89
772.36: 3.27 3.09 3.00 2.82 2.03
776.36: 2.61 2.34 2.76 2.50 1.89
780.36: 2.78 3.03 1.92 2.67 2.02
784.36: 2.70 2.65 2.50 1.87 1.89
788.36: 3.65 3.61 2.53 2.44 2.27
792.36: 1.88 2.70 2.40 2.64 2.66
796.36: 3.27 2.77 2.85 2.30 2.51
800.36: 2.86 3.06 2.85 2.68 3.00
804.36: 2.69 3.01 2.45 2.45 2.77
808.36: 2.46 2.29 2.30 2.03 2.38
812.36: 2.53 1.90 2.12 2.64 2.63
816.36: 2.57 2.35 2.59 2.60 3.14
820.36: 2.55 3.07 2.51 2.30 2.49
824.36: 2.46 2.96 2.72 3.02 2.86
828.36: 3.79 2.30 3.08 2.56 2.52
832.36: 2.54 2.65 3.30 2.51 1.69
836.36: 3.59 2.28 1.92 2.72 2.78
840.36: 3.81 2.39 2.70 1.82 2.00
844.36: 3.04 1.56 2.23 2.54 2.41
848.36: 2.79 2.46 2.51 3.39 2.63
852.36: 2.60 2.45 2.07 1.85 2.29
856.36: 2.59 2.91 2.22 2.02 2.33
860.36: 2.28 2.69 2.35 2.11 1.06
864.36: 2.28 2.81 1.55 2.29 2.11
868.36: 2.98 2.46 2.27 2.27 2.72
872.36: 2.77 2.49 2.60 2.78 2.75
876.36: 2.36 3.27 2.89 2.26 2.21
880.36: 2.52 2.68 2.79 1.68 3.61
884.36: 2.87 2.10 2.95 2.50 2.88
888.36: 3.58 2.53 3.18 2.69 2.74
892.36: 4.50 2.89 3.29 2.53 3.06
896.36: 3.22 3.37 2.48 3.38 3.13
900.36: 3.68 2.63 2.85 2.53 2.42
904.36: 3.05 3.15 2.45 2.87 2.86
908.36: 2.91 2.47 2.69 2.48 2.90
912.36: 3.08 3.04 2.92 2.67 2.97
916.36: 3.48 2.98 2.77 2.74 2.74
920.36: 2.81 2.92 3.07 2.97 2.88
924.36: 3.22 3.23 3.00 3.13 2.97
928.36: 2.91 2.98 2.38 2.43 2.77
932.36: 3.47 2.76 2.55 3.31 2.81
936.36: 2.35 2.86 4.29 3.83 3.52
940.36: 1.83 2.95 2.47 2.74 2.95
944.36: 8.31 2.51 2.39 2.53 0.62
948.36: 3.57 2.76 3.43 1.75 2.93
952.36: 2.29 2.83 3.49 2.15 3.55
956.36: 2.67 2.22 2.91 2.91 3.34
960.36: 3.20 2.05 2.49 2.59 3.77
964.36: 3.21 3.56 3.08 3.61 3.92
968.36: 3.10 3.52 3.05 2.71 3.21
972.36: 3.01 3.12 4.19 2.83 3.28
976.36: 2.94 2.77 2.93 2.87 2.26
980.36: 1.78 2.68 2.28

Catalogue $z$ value 0.670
